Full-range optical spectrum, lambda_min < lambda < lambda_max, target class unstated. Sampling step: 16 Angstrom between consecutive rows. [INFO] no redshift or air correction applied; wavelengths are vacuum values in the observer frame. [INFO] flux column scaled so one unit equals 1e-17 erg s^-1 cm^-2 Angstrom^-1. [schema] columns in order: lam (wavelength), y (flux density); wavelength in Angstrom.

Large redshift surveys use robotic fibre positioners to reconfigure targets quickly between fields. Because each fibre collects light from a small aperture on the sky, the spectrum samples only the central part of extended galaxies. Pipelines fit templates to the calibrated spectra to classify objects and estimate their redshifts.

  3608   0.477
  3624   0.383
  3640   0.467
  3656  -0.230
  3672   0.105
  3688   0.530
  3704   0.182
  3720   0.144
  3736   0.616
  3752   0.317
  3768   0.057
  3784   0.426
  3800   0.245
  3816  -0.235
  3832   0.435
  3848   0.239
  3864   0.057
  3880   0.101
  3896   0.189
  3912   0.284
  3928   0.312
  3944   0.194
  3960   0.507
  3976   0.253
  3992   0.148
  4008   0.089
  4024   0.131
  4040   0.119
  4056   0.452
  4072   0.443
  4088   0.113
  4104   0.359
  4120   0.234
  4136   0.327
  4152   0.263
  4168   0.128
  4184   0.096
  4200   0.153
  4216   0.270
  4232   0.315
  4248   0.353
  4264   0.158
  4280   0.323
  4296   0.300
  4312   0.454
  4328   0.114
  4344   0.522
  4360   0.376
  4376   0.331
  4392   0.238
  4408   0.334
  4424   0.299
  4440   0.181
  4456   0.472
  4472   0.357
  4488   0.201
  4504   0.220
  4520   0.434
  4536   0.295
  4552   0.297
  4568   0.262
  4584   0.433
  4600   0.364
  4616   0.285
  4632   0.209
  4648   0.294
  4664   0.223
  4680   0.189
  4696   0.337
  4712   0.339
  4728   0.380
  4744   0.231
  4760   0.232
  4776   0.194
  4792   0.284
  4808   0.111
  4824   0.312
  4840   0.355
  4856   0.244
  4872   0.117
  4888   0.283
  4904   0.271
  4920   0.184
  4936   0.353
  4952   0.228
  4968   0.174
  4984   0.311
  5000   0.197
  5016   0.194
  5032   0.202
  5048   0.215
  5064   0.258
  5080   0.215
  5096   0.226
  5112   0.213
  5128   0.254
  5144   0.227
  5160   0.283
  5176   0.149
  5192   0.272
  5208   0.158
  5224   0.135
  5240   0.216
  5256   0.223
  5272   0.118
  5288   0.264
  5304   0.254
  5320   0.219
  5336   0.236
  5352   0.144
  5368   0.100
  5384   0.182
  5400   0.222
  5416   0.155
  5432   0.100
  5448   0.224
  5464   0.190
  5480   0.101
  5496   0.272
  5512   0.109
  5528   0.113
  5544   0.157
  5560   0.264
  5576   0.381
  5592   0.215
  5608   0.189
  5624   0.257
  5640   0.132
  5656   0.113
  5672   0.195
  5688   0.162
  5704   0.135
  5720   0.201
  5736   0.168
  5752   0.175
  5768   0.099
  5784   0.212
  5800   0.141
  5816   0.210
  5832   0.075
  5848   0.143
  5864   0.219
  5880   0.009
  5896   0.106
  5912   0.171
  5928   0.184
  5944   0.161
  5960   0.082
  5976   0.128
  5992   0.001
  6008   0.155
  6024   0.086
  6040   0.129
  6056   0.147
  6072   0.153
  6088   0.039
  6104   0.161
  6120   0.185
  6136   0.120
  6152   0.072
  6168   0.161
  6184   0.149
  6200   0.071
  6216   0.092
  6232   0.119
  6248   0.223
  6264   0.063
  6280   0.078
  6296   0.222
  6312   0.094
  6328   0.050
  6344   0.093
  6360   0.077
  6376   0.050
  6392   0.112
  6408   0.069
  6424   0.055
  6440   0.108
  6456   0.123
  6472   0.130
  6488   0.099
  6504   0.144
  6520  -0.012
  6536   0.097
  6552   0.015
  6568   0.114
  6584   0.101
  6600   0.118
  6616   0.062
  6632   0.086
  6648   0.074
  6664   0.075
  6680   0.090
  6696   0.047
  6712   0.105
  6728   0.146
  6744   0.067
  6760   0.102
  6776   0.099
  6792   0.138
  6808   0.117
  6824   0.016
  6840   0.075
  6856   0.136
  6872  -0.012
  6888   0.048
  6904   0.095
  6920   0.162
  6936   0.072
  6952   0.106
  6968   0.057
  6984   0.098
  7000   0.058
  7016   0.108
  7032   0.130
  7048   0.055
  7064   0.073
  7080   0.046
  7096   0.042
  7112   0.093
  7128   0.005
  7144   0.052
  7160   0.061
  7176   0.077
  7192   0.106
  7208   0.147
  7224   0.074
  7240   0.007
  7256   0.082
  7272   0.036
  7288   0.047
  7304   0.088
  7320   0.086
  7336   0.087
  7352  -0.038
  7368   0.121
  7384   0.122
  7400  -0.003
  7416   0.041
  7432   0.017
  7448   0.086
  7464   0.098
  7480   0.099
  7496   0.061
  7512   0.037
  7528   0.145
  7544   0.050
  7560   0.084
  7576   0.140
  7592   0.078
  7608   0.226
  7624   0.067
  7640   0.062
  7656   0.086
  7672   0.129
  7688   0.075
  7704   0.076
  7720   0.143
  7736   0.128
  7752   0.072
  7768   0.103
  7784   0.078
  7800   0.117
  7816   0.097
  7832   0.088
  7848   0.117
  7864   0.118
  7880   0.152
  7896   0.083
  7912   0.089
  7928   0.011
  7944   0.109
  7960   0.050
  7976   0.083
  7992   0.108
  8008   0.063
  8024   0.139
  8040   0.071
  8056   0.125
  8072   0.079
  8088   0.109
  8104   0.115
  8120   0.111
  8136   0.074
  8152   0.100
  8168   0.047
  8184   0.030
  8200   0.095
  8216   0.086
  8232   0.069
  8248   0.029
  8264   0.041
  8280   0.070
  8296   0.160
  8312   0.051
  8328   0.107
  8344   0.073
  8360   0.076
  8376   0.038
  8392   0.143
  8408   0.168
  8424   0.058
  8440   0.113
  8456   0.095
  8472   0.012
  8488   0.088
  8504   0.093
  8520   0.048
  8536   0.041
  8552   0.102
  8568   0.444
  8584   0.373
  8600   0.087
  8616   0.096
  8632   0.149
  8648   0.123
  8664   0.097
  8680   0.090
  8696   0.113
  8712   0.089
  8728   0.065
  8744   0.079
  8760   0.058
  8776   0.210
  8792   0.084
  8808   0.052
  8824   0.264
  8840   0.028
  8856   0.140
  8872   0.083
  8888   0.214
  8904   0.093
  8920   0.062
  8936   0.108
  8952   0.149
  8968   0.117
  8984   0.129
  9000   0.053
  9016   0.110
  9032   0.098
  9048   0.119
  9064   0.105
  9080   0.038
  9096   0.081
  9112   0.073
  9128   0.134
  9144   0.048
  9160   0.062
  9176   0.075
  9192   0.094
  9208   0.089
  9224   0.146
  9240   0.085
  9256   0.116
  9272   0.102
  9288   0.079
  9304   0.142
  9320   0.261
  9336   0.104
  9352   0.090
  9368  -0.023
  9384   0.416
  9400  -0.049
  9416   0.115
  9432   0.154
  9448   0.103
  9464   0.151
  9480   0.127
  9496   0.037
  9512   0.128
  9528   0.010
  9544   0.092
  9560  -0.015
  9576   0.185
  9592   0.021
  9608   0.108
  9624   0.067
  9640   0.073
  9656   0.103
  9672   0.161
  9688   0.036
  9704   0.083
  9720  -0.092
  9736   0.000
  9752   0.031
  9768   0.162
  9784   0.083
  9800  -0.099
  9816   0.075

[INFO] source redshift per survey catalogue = 1.300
